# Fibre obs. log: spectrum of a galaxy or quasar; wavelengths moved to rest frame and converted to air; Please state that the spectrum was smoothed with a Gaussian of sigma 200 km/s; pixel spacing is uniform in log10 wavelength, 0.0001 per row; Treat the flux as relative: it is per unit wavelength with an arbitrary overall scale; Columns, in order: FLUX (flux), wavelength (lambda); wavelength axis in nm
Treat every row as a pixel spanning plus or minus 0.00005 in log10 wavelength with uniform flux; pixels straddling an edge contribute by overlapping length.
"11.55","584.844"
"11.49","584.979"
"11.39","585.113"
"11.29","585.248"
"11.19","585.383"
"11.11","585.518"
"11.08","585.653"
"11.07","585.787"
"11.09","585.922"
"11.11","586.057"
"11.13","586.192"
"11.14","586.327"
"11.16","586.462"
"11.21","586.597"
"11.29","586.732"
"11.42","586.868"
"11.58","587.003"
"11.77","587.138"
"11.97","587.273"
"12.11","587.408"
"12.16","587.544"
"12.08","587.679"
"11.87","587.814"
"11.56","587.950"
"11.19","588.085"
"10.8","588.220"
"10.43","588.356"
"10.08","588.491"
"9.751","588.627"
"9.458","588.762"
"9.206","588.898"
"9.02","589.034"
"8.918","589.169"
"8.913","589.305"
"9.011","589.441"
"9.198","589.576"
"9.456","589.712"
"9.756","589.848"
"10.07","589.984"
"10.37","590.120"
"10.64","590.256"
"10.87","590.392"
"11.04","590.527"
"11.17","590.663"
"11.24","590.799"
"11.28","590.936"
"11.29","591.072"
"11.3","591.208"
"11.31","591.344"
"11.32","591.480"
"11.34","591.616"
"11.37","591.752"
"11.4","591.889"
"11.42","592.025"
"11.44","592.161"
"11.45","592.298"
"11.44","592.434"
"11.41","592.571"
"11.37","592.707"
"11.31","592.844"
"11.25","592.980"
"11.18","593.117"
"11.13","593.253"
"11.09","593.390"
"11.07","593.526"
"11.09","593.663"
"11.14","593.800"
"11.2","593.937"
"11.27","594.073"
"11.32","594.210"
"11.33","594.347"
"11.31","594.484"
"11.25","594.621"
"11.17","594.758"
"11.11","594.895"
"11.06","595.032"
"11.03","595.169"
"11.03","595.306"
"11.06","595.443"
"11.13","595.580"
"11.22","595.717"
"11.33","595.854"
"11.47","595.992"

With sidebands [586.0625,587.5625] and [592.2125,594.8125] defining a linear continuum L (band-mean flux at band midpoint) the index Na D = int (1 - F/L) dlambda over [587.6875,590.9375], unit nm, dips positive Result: 0.33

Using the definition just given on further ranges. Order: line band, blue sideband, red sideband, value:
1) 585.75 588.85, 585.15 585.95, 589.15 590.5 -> -0.17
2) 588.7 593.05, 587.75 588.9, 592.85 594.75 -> 0.09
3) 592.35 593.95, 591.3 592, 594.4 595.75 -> 0.00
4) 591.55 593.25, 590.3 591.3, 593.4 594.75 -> -0.03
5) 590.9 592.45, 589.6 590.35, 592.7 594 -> -0.11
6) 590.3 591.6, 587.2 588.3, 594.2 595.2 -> 0.03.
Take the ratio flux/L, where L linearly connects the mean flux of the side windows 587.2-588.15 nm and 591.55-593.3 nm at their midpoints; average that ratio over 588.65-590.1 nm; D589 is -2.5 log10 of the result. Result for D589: 0.24 mag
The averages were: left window 11.9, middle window 9.35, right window 11.3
